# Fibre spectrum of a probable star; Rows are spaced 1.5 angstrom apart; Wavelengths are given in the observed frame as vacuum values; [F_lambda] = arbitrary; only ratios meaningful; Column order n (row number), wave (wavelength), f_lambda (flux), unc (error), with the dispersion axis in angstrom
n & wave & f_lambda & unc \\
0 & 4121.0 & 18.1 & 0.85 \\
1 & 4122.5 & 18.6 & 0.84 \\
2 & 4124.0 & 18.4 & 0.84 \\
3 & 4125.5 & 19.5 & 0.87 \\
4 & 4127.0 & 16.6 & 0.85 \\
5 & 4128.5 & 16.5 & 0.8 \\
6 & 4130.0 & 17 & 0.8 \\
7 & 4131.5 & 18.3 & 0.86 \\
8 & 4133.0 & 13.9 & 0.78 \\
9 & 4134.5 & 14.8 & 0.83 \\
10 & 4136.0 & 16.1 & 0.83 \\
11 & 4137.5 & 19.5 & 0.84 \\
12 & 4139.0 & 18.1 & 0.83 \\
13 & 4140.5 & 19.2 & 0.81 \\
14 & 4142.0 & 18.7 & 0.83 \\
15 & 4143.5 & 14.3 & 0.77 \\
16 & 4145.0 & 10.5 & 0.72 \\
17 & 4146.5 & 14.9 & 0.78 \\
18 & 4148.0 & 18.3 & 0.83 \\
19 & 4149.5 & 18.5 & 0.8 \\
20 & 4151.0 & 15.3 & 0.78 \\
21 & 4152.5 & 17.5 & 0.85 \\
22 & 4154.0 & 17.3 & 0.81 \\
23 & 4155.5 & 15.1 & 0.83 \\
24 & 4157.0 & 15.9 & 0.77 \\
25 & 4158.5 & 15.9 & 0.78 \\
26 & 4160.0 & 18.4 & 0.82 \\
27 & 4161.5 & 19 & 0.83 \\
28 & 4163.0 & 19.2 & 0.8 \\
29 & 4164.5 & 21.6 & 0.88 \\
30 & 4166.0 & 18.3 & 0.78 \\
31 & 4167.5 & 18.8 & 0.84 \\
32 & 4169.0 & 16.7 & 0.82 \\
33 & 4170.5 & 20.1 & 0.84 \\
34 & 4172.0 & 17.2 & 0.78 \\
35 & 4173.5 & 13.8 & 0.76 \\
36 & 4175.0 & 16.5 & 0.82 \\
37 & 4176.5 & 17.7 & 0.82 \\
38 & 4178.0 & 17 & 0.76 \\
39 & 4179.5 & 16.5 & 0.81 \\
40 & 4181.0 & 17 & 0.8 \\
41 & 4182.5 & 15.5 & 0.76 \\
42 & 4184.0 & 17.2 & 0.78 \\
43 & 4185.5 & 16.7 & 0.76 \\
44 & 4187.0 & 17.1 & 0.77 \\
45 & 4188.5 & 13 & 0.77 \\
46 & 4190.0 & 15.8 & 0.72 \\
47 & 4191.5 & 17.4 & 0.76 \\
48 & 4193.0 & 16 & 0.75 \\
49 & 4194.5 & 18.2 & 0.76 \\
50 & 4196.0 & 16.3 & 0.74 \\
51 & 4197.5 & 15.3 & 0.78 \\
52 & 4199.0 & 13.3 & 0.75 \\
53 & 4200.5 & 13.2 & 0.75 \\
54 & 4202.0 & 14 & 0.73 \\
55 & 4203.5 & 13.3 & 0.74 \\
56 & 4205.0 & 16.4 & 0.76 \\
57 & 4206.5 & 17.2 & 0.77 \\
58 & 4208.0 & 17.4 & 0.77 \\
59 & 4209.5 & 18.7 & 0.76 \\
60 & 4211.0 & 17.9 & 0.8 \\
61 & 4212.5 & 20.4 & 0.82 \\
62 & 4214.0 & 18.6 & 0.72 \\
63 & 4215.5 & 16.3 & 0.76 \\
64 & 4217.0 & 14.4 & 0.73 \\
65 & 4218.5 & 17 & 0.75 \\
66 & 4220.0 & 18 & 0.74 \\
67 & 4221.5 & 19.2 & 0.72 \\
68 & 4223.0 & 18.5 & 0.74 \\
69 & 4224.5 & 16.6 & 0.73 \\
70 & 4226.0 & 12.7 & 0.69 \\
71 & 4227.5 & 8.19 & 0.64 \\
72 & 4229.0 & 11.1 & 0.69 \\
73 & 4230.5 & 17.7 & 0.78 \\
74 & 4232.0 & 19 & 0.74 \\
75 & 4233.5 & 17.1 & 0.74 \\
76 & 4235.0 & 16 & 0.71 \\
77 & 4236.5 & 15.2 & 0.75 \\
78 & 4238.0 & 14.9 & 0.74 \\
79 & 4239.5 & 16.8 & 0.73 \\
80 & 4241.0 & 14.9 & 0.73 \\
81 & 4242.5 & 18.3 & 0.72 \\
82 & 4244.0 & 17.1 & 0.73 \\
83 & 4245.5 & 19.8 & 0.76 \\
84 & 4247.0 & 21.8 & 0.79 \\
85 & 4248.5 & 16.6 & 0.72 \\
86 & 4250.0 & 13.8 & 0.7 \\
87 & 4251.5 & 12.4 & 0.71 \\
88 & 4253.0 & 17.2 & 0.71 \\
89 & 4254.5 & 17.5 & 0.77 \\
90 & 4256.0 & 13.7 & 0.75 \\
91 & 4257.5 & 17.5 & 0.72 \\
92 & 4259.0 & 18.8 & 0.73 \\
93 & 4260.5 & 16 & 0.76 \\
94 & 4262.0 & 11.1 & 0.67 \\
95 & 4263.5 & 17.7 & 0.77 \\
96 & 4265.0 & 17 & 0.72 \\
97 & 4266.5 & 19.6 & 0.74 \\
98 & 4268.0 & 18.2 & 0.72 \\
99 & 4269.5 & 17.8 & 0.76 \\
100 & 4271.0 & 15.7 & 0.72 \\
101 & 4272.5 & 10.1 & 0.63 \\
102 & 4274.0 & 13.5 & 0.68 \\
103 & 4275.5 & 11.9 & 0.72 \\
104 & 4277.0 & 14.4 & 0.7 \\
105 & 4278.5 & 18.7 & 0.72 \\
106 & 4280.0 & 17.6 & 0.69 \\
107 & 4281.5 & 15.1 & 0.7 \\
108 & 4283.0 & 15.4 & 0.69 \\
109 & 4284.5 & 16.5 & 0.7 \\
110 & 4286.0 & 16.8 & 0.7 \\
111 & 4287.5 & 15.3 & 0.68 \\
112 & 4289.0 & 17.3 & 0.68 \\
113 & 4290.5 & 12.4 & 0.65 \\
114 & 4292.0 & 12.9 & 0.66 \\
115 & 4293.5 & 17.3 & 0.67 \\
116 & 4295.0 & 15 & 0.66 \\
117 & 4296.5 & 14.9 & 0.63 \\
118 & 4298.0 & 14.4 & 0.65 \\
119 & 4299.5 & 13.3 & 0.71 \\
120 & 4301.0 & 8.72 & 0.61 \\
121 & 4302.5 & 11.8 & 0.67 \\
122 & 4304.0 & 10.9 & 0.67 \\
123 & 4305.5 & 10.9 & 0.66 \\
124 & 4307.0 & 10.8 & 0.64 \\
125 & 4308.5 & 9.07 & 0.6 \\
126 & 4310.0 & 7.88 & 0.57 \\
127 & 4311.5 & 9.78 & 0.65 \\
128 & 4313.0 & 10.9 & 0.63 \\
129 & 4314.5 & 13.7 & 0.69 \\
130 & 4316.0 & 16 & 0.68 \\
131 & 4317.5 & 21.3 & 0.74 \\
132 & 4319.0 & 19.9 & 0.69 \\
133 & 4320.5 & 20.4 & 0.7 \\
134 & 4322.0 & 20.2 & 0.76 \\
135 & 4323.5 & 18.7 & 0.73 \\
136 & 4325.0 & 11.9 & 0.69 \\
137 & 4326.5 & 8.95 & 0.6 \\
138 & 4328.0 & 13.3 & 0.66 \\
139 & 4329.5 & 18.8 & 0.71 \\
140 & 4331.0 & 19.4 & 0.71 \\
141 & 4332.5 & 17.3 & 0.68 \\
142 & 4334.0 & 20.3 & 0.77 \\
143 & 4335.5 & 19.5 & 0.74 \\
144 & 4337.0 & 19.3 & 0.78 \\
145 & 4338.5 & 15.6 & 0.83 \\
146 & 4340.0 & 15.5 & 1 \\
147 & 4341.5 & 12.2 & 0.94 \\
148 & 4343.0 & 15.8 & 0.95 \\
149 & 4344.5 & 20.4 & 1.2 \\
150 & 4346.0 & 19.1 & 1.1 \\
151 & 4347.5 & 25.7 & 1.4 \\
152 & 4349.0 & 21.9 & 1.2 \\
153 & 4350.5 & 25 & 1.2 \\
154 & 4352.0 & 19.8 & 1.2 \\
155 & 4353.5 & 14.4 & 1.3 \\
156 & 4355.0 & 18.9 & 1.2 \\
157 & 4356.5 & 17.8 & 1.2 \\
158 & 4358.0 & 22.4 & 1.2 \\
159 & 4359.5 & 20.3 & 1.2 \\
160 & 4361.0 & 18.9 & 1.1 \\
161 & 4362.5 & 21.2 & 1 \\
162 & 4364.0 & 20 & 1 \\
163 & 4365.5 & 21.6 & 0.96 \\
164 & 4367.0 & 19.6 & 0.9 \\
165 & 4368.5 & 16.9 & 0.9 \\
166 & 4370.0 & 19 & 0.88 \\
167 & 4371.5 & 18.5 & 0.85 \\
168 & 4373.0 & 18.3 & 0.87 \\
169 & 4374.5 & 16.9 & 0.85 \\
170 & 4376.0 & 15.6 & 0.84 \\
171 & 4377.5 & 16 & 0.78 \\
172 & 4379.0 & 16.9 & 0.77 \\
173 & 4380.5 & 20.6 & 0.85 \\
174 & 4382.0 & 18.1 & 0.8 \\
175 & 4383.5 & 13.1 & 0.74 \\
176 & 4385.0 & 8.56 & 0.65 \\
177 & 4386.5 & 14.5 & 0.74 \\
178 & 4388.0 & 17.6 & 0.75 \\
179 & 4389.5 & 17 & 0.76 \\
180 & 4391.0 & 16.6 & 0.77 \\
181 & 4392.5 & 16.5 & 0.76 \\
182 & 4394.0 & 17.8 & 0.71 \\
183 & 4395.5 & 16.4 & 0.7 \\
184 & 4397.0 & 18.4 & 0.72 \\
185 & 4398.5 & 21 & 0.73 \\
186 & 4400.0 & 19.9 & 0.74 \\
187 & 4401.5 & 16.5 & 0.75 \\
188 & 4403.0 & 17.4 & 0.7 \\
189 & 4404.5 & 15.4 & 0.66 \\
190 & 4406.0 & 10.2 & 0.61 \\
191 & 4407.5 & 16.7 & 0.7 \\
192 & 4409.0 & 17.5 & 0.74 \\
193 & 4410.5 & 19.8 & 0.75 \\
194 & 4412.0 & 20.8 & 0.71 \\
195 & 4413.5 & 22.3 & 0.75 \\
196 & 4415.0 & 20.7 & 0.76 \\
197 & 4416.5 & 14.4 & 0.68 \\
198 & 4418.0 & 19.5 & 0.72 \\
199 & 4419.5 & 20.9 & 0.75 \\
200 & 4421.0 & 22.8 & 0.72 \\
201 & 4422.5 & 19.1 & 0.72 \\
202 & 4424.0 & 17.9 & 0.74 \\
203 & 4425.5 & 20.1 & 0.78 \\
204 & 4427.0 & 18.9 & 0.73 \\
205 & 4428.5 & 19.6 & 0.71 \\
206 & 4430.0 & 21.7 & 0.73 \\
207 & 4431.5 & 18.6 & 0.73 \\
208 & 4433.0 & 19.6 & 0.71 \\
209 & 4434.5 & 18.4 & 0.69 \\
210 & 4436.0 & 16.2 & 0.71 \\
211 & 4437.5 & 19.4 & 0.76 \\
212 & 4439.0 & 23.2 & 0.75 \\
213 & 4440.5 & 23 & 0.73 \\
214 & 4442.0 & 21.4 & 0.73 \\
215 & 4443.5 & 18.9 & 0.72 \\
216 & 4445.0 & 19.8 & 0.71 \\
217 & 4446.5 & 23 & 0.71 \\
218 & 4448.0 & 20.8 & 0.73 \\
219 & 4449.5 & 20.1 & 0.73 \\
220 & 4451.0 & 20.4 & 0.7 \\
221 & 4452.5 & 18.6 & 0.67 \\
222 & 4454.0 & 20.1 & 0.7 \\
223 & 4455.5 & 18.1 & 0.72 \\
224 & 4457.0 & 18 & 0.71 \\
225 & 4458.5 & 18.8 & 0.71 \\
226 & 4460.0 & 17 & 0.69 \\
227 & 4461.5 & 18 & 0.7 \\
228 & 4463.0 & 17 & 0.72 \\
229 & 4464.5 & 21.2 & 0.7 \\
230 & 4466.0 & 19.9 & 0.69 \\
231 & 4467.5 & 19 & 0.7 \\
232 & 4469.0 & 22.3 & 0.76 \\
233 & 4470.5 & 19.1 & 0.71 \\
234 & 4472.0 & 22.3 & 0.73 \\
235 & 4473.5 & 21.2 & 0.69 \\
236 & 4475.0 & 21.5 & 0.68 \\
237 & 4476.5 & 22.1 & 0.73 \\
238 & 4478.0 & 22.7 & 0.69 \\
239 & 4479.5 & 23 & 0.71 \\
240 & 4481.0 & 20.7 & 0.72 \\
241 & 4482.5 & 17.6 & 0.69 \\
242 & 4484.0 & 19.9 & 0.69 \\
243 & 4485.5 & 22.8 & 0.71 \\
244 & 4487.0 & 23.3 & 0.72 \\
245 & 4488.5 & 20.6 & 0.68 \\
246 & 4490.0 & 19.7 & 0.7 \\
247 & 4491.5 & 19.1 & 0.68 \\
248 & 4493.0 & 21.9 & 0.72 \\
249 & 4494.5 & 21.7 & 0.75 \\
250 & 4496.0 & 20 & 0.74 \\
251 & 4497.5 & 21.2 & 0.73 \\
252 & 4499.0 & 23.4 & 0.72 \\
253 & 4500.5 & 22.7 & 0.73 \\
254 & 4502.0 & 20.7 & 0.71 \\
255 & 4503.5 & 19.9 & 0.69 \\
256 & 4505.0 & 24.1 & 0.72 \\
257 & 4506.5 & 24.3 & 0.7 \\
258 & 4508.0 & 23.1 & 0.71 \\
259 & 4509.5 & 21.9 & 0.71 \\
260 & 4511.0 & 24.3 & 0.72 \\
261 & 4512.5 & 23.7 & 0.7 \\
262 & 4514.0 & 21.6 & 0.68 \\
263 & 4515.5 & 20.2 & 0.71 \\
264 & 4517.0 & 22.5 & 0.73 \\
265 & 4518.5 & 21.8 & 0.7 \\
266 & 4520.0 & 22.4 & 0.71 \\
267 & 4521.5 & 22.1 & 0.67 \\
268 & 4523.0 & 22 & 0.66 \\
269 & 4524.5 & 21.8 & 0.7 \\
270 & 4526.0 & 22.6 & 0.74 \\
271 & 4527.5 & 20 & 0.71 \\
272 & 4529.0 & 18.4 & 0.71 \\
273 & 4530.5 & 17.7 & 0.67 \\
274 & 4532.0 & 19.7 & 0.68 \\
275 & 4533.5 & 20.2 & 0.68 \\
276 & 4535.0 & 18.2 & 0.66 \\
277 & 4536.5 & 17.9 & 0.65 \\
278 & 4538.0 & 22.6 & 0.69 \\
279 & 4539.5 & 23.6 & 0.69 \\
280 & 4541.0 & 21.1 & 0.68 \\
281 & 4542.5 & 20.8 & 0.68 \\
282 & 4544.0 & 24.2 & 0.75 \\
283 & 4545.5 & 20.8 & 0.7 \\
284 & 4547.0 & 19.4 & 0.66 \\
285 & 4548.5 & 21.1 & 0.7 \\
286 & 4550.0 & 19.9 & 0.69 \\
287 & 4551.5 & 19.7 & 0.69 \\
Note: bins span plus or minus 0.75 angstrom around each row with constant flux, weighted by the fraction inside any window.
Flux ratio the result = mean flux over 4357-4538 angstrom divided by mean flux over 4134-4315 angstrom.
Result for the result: 1.2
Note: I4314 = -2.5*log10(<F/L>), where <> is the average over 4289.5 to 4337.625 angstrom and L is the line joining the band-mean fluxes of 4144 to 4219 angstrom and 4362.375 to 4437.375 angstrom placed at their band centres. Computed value 0.19 mag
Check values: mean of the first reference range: 16.7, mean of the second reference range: 18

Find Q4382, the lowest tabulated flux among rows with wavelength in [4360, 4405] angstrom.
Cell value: 8.56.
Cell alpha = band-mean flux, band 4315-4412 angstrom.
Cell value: 17.8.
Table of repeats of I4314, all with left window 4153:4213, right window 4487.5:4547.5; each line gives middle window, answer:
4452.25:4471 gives 0.09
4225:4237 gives 0.19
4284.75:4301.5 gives 0.25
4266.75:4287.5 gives 0.16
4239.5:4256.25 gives 0.06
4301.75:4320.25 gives 0.39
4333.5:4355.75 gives 0.01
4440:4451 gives -0.03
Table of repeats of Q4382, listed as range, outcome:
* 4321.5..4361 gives 8.95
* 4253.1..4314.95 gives 7.88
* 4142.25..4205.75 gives 10.5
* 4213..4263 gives 8.19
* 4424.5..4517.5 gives 16.2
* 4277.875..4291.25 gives 12.4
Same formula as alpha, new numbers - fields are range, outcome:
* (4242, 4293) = 16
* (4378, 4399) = 16.6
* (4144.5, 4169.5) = 17.2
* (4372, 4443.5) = 18.1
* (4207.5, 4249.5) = 16.8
